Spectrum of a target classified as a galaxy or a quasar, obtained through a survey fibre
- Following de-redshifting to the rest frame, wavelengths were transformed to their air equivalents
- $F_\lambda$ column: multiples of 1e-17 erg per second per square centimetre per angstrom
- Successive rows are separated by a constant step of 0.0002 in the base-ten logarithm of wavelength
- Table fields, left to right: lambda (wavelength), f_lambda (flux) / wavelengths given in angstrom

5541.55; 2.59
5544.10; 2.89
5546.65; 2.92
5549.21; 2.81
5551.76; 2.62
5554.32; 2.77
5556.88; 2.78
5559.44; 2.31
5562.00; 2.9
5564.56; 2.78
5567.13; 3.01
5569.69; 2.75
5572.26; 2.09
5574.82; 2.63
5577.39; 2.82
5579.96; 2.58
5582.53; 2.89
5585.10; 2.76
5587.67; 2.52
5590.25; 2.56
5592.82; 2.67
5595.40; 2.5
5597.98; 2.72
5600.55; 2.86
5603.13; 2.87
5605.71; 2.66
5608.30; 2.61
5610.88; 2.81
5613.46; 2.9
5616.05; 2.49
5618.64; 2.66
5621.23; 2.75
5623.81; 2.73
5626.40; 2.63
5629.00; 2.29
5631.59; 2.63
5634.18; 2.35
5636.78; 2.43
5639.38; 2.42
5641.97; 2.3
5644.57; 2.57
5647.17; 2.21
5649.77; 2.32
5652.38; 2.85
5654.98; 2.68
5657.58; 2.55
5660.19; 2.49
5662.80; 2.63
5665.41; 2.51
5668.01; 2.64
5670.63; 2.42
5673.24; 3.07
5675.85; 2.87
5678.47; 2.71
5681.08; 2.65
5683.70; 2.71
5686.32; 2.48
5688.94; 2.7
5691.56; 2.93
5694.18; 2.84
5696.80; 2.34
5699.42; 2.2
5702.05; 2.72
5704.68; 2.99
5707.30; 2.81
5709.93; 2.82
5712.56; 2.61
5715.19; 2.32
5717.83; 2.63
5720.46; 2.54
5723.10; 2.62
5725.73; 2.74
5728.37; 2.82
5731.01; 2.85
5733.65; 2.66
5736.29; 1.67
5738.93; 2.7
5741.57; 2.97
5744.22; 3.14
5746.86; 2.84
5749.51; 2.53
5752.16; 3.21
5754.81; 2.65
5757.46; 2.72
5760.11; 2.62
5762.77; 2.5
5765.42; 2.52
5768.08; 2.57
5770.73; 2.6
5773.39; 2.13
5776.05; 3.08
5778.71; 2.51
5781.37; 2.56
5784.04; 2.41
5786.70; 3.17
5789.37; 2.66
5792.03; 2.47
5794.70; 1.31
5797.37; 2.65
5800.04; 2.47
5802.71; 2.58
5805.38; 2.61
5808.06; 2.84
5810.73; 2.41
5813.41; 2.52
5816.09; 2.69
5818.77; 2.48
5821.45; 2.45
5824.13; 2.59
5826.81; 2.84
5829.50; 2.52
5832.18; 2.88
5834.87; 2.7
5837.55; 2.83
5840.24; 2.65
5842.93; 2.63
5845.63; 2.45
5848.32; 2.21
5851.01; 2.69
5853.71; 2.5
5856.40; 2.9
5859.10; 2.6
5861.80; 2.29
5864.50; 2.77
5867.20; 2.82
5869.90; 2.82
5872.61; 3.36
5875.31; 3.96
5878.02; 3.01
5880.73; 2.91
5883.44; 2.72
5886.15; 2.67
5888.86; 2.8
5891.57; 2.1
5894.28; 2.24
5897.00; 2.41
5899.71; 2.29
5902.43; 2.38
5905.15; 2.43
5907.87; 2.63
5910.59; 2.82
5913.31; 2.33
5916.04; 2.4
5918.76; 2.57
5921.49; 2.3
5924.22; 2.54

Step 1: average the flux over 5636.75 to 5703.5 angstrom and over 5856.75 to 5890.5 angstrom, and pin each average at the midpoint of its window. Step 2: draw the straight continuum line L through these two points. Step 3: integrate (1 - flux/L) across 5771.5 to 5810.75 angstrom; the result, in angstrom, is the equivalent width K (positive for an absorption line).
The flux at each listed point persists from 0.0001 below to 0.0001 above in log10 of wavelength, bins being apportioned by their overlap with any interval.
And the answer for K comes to 3.4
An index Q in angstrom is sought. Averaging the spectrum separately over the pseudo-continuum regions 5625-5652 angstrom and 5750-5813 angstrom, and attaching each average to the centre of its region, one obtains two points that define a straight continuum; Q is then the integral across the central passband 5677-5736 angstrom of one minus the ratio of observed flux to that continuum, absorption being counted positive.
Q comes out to -3.6 angstrom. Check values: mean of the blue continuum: 2.43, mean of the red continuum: 2.57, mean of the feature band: 2.65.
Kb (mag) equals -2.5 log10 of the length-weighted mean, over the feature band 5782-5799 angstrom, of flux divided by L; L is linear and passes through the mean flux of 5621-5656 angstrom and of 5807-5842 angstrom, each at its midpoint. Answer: 0.07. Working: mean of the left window 2.5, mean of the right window 2.64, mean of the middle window 2.45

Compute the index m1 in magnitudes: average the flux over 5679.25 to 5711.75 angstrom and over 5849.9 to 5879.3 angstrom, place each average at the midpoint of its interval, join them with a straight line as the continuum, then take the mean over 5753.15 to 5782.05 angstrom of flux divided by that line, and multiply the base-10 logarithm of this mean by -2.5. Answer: 0.07 mag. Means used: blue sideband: 2.68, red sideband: 2.89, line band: 2.6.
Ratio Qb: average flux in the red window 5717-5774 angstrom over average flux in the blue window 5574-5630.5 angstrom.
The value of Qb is 0.99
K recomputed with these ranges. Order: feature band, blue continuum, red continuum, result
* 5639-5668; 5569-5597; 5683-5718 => 1.4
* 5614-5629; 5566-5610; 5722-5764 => 0.3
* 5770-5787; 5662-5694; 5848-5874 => 0.6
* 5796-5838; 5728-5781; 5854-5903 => 1.1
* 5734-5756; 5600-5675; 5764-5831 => -1.3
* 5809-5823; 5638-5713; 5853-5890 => 1.4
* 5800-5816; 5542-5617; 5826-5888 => 1.0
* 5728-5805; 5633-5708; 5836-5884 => 2.6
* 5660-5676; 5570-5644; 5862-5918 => -0.2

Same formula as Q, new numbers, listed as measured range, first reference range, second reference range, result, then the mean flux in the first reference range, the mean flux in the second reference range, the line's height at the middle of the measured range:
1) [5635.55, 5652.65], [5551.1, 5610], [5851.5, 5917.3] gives 1.7 angstrom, 2.68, 2.67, 2.68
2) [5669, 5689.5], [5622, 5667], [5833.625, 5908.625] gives -1.3 angstrom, 2.51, 2.67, 2.53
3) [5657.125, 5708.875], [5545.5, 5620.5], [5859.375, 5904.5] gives 0.7 angstrom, 2.7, 2.71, 2.7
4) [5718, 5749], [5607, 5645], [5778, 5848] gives -1.3 angstrom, 2.57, 2.57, 2.57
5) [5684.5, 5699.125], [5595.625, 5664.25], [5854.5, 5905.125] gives 0.0 angstrom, 2.59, 2.71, 2.62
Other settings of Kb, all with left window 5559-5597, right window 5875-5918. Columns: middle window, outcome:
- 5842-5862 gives 0.03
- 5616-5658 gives 0.05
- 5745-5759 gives -0.07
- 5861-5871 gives -0.04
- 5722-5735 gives -0.04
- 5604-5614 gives -0.03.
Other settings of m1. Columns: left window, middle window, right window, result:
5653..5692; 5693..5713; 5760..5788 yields -0.01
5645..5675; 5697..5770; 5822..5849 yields -0.02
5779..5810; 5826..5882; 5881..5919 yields -0.11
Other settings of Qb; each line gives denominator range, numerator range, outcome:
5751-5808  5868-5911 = 1.06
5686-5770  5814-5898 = 1.01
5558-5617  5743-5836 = 0.97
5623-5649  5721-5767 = 1.10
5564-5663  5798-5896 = 1.03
